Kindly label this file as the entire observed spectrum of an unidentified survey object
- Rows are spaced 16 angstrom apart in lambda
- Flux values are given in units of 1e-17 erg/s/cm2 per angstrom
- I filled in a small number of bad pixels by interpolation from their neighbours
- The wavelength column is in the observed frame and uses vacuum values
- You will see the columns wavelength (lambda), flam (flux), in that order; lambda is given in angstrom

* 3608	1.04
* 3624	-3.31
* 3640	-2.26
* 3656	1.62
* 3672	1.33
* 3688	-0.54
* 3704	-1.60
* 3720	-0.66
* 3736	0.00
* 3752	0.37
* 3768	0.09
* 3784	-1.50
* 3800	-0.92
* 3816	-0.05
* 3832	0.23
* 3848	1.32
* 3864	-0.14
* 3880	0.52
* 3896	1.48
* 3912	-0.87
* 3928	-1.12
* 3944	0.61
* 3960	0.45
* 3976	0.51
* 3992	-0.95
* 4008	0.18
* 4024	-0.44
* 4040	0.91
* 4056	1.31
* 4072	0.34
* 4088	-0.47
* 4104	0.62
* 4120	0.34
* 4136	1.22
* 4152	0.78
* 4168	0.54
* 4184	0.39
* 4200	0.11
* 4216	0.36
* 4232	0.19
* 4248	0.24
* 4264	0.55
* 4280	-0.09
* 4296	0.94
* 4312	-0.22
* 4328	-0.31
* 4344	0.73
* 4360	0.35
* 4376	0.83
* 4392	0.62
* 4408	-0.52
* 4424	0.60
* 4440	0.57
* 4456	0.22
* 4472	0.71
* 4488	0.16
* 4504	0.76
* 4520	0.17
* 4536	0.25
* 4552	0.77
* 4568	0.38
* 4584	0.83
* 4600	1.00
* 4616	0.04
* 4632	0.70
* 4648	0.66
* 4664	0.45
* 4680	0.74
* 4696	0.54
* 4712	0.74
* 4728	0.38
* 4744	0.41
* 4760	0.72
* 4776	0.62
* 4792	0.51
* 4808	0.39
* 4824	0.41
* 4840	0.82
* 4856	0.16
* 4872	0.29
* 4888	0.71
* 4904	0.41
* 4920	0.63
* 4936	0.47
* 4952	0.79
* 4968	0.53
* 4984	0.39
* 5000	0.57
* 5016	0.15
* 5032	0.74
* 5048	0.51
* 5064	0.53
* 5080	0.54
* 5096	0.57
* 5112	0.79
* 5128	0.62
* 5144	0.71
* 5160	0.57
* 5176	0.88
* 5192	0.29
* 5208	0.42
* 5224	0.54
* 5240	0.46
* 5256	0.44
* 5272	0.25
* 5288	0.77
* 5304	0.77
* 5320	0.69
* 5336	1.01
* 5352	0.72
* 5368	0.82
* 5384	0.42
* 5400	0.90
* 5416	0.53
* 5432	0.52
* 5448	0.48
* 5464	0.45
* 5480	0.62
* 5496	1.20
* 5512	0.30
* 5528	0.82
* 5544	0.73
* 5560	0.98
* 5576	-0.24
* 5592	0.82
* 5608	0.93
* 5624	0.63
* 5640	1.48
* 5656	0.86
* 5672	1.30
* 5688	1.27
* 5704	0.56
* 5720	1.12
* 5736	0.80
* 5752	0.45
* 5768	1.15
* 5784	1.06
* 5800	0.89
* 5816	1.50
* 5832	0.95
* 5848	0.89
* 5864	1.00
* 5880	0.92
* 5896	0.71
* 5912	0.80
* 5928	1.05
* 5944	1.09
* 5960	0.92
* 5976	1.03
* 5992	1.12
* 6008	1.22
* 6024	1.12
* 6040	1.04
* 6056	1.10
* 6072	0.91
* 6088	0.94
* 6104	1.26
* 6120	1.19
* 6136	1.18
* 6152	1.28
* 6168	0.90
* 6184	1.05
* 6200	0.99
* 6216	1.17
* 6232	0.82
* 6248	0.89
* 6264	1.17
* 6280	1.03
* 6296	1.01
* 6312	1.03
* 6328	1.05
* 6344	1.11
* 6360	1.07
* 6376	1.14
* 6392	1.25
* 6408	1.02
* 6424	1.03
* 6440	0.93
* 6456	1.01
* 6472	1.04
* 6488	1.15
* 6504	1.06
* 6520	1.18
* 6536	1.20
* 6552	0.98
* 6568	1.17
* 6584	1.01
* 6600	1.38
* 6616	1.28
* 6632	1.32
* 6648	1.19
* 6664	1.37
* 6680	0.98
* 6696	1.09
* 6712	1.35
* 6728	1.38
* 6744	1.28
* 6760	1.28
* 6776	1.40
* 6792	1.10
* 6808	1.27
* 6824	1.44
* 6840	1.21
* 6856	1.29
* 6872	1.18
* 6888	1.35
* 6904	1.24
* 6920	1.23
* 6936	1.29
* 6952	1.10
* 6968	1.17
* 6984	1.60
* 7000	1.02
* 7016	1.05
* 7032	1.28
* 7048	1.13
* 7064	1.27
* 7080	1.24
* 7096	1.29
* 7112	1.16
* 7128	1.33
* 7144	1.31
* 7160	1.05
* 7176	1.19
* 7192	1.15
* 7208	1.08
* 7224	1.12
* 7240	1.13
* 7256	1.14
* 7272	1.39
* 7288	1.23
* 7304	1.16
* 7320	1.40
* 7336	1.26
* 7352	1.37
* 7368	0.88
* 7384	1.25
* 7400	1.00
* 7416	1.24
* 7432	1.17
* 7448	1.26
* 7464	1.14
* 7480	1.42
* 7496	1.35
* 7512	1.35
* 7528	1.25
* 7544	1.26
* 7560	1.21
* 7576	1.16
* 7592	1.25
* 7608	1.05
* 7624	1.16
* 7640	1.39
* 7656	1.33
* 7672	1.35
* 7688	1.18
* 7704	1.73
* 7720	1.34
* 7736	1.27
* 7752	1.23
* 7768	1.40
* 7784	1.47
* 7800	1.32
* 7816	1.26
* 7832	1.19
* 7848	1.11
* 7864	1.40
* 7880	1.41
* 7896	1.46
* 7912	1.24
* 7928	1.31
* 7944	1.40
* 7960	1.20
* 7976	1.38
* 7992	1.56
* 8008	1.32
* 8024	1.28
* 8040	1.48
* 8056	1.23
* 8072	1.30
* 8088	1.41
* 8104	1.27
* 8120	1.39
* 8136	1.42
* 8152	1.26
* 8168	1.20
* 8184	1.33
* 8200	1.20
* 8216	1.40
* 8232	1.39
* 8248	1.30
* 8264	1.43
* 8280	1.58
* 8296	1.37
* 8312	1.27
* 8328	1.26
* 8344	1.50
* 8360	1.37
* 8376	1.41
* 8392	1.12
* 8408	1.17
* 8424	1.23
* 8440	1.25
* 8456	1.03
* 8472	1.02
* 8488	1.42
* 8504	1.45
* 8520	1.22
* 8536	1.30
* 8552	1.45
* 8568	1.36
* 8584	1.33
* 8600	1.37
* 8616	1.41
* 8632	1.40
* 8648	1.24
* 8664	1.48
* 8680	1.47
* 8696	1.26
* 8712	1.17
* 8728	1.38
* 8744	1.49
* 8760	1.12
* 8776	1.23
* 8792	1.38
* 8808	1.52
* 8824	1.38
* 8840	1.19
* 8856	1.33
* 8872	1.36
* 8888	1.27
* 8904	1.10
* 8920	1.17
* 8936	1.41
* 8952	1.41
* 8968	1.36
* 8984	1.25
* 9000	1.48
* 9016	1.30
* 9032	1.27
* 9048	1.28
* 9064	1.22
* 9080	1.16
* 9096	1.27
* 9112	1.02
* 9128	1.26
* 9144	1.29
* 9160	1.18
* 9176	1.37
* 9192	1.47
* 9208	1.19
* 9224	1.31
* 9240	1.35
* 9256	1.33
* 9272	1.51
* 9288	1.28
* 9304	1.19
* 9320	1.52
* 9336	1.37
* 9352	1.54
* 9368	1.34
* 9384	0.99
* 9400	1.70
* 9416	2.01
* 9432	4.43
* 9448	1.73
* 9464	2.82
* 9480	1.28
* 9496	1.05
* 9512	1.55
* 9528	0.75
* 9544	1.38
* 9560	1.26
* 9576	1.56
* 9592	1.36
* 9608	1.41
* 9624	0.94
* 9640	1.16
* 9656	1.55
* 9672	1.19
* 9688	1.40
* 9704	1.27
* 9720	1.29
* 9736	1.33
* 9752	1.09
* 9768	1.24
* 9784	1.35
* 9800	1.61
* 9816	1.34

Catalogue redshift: 0.437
